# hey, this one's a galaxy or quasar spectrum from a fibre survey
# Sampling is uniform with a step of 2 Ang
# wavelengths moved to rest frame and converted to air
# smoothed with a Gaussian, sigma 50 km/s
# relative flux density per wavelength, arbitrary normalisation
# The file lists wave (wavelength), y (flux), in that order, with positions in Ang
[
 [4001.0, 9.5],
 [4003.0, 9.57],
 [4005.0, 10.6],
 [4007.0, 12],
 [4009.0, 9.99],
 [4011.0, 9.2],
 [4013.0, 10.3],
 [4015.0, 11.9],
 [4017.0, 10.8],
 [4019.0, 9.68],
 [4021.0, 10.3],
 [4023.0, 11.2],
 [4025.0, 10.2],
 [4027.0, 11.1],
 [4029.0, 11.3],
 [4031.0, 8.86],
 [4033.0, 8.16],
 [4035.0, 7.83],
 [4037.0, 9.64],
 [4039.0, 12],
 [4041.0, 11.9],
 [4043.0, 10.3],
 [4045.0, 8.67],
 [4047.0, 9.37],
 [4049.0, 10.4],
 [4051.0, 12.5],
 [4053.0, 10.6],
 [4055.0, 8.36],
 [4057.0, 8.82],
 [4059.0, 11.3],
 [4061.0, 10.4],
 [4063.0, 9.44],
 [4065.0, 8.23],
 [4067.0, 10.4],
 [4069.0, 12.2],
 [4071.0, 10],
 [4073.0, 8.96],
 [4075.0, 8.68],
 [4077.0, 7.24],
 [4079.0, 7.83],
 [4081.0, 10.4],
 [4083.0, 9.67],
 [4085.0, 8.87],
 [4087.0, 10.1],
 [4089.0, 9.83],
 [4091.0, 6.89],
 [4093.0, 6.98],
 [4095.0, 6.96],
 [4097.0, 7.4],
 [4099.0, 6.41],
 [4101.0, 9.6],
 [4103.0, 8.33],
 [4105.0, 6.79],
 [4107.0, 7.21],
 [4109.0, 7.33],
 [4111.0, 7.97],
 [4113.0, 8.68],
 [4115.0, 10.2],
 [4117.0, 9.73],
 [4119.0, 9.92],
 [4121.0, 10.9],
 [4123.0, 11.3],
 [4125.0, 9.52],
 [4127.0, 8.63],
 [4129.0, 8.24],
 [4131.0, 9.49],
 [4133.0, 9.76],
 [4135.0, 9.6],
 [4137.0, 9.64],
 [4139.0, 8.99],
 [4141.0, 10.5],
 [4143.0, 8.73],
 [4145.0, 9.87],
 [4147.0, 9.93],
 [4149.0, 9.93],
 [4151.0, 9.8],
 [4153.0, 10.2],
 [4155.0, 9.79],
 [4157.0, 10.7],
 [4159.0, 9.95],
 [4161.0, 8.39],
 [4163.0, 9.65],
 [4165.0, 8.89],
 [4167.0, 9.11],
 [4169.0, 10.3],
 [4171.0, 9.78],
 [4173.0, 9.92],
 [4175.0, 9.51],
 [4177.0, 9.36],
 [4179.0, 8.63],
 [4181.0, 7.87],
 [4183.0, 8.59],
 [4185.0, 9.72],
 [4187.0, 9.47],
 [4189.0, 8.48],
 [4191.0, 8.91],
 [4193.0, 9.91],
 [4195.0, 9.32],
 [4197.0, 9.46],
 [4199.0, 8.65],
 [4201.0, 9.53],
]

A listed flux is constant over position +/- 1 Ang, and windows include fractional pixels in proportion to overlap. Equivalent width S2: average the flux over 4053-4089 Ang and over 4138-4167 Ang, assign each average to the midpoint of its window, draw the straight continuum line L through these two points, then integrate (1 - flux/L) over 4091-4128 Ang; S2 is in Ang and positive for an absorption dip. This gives 4.1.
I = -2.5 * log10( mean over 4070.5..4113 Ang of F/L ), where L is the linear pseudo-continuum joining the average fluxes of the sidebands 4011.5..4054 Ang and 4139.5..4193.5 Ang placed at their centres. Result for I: 0.20 mag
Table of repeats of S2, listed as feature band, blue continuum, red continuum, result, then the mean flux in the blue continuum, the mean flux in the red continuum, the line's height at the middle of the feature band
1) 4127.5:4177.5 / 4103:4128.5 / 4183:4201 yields -2.8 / 8.97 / 9.22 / 9.09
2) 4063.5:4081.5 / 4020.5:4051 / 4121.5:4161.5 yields 1.2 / 10.2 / 9.68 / 9.99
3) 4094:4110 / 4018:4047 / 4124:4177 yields 3.7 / 10.1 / 9.57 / 9.77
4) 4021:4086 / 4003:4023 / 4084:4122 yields -1.9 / 10.5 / 8.43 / 9.58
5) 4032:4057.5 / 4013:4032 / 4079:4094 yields 0.2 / 10.6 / 8.89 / 9.99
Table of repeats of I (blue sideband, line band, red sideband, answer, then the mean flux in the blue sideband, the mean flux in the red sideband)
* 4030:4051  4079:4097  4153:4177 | 0.14 mag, 9.85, 9.65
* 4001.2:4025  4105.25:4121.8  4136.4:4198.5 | 0.11 mag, 10.5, 9.45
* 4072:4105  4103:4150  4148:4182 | -0.04 mag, 8.34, 9.52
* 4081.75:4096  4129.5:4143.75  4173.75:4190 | -0.09 mag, 8.51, 8.97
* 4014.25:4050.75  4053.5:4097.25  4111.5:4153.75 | 0.10 mag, 10.2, 9.67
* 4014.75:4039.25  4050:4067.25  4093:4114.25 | -0.10 mag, 10.1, 7.67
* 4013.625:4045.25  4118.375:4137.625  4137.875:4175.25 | 0.01 mag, 10.3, 9.68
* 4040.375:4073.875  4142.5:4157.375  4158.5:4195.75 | -0.05 mag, 10.1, 9.24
